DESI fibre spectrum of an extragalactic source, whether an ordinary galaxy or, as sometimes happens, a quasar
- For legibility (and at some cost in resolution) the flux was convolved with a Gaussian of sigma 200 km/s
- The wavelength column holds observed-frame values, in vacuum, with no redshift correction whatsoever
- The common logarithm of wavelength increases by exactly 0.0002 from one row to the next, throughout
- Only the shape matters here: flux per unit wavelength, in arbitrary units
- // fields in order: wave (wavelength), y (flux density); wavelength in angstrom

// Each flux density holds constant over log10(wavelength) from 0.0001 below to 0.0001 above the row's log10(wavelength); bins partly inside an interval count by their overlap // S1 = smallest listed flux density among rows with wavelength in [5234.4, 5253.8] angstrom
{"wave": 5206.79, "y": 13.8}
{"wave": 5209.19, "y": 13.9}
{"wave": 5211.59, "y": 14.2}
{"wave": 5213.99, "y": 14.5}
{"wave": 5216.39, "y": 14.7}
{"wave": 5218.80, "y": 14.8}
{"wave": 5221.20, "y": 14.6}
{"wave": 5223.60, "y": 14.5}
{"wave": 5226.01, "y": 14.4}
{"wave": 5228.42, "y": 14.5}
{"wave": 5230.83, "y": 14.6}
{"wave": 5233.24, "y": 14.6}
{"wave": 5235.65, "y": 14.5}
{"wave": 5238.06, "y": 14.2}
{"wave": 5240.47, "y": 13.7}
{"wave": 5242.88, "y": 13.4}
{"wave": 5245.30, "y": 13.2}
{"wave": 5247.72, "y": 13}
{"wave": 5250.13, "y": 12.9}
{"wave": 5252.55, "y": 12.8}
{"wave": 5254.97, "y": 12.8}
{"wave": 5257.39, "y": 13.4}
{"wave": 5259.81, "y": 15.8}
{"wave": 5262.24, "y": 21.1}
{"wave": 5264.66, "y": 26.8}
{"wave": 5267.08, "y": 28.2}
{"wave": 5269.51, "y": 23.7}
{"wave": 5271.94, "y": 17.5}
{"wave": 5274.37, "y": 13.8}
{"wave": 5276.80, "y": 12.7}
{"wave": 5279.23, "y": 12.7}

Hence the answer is 12.8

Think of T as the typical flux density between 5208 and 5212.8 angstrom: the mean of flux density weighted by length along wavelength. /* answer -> 14.1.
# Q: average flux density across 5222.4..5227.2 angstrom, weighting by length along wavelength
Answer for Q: 14.4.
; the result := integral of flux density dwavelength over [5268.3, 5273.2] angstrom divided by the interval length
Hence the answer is 20.5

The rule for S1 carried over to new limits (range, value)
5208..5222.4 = 13.9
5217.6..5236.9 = 14.4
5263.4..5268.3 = 26.8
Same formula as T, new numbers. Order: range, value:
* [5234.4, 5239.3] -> 14.4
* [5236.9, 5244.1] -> 13.8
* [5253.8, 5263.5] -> 15.8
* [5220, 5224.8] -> 14.6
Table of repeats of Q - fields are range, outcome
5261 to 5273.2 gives 23.4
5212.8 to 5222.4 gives 14.7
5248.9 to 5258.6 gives 13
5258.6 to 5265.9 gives 21.3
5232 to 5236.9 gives 14.6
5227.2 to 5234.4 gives 14.6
